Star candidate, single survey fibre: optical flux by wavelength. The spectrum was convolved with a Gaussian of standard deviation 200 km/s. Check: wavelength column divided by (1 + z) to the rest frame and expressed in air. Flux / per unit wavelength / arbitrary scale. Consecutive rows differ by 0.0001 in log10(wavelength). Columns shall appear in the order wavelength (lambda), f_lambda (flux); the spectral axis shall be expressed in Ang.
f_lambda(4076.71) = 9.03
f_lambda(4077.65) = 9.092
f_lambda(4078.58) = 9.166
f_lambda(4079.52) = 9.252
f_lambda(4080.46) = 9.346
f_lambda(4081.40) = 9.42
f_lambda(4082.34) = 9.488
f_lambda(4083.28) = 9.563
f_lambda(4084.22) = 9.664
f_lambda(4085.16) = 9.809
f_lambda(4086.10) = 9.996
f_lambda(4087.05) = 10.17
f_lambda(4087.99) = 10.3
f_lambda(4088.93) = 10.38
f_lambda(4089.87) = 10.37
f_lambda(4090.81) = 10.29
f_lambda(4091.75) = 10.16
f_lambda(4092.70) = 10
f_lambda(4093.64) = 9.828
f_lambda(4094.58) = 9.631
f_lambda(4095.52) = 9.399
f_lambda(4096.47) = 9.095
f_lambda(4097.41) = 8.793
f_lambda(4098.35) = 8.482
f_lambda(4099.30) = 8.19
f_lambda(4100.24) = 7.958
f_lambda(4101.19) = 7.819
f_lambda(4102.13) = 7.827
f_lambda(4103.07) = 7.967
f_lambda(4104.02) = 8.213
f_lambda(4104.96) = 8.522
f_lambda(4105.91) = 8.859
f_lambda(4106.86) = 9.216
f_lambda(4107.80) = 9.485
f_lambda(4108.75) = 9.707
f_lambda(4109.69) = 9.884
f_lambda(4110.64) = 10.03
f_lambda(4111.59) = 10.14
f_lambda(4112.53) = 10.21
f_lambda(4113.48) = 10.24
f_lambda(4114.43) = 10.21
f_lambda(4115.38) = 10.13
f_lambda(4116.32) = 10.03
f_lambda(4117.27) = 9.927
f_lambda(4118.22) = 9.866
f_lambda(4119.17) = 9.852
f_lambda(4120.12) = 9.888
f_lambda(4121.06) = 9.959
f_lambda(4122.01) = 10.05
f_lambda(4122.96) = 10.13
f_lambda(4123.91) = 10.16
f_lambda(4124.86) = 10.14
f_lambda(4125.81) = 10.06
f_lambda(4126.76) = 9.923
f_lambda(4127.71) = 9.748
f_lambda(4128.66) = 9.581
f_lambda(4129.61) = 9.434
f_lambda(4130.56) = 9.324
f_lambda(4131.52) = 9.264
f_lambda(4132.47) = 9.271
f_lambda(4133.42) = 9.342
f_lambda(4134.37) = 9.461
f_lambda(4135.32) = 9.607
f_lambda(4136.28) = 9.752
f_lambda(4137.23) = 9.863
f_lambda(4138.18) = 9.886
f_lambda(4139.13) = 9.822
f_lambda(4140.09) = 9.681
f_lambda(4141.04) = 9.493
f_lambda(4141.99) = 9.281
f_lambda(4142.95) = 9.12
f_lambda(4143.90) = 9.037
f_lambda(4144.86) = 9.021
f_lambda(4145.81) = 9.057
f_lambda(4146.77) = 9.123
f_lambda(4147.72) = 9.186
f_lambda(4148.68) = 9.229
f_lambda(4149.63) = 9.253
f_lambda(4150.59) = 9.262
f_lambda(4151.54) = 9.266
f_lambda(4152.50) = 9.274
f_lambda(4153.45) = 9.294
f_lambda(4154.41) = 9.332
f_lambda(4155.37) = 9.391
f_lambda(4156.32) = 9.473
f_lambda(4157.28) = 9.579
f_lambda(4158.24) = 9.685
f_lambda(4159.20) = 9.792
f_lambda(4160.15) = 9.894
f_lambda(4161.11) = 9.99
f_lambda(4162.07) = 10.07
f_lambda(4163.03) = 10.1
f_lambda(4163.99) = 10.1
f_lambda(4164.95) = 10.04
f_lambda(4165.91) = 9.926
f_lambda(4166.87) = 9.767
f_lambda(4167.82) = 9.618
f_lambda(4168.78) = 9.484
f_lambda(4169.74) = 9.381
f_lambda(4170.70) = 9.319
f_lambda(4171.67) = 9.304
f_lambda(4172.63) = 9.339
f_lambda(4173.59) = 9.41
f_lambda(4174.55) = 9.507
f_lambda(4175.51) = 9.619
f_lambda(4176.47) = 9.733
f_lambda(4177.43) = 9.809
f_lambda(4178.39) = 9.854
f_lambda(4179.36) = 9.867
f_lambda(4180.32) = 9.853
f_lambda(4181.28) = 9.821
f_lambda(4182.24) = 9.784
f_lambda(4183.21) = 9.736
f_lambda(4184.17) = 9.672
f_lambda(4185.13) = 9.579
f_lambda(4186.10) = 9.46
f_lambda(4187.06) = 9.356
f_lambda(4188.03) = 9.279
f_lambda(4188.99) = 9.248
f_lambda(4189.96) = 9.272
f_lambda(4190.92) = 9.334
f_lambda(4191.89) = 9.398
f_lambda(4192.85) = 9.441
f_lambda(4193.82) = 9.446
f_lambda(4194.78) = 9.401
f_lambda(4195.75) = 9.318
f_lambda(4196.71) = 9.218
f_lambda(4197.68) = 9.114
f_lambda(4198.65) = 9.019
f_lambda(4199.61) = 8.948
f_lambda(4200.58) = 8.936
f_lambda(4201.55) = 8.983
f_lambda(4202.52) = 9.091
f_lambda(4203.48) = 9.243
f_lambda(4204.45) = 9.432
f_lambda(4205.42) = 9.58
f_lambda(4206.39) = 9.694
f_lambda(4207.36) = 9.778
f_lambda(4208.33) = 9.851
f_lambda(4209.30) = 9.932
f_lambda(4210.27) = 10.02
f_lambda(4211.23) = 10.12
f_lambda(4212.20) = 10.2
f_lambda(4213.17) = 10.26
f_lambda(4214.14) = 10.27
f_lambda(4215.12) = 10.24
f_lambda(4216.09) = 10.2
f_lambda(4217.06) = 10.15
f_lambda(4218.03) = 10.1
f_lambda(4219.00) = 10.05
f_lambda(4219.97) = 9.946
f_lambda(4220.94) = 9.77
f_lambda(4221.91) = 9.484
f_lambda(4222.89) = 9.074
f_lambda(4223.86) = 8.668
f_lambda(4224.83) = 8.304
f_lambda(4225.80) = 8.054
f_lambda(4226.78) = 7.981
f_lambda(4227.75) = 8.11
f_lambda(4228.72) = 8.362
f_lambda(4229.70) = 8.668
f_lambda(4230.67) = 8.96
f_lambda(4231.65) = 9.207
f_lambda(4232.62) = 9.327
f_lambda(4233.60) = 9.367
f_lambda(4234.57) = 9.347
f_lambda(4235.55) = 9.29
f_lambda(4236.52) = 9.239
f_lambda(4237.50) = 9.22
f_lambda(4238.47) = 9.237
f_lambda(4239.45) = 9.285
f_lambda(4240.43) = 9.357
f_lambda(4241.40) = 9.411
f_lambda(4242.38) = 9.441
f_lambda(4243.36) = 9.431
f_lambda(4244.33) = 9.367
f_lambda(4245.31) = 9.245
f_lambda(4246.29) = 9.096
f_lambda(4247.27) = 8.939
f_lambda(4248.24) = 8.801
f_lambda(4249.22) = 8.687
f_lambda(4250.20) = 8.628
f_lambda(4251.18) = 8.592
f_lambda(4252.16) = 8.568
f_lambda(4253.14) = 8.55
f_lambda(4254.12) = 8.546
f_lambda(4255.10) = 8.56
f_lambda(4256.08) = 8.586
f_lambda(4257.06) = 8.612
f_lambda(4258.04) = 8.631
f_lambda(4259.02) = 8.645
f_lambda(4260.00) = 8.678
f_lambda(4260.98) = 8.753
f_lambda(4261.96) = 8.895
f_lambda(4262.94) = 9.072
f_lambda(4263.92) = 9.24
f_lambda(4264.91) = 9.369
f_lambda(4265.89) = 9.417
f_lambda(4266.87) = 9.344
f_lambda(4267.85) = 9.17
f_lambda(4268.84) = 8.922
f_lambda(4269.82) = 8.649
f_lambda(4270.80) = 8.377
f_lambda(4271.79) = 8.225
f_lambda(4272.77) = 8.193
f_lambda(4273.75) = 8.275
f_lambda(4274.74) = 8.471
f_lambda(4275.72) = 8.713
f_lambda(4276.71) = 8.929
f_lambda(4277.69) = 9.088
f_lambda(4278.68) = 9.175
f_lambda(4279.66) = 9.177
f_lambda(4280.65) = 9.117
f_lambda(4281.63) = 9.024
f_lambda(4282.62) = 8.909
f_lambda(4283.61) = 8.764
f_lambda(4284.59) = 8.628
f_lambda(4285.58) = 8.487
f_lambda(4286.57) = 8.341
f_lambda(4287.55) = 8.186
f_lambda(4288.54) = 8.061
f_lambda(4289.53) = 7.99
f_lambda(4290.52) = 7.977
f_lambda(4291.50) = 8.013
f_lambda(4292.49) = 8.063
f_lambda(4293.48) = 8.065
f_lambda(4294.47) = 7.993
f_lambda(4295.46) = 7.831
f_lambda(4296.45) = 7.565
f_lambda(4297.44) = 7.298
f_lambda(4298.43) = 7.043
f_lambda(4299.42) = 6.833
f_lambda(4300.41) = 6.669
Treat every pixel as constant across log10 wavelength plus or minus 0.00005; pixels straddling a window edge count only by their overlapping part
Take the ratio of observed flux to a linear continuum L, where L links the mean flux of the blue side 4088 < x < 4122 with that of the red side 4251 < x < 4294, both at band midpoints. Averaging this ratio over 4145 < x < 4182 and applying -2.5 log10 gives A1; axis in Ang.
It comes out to -0.05 mag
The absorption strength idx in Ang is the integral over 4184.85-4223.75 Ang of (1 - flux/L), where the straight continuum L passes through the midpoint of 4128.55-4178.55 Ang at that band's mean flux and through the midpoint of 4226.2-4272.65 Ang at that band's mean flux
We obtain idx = -1.6 Ang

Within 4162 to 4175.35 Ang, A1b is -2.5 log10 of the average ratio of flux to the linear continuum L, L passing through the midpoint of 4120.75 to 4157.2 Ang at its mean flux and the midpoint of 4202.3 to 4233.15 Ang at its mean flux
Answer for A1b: -0.02 mag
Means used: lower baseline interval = 9.51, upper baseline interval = 9.44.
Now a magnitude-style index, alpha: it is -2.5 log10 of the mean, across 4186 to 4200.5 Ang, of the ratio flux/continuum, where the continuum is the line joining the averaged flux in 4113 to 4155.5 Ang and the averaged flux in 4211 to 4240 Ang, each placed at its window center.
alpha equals 0.02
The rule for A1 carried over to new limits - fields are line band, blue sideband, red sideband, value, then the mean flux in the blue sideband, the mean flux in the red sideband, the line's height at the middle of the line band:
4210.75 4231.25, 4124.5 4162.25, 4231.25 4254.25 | -0.022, 9.5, 9.1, 9.19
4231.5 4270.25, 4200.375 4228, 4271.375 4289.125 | 0.002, 9.52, 8.65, 9.04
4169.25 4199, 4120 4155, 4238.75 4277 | -0.024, 9.52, 8.86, 9.27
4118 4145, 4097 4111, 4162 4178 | -0.063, 8.72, 9.67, 9.12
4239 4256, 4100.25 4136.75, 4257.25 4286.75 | -0.002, 9.54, 8.83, 8.94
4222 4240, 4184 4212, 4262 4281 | 0.036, 9.43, 8.89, 9.18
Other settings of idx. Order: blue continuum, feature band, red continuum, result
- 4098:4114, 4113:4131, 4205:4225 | -1.6 Ang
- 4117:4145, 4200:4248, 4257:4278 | -1.5 Ang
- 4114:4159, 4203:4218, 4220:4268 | -1.3 Ang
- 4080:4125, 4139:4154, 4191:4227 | 0.4 Ang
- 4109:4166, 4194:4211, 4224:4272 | -0.3 Ang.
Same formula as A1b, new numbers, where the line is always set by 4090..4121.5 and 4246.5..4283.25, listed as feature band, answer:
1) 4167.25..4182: -0.05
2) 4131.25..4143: -0.03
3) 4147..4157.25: -0.01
